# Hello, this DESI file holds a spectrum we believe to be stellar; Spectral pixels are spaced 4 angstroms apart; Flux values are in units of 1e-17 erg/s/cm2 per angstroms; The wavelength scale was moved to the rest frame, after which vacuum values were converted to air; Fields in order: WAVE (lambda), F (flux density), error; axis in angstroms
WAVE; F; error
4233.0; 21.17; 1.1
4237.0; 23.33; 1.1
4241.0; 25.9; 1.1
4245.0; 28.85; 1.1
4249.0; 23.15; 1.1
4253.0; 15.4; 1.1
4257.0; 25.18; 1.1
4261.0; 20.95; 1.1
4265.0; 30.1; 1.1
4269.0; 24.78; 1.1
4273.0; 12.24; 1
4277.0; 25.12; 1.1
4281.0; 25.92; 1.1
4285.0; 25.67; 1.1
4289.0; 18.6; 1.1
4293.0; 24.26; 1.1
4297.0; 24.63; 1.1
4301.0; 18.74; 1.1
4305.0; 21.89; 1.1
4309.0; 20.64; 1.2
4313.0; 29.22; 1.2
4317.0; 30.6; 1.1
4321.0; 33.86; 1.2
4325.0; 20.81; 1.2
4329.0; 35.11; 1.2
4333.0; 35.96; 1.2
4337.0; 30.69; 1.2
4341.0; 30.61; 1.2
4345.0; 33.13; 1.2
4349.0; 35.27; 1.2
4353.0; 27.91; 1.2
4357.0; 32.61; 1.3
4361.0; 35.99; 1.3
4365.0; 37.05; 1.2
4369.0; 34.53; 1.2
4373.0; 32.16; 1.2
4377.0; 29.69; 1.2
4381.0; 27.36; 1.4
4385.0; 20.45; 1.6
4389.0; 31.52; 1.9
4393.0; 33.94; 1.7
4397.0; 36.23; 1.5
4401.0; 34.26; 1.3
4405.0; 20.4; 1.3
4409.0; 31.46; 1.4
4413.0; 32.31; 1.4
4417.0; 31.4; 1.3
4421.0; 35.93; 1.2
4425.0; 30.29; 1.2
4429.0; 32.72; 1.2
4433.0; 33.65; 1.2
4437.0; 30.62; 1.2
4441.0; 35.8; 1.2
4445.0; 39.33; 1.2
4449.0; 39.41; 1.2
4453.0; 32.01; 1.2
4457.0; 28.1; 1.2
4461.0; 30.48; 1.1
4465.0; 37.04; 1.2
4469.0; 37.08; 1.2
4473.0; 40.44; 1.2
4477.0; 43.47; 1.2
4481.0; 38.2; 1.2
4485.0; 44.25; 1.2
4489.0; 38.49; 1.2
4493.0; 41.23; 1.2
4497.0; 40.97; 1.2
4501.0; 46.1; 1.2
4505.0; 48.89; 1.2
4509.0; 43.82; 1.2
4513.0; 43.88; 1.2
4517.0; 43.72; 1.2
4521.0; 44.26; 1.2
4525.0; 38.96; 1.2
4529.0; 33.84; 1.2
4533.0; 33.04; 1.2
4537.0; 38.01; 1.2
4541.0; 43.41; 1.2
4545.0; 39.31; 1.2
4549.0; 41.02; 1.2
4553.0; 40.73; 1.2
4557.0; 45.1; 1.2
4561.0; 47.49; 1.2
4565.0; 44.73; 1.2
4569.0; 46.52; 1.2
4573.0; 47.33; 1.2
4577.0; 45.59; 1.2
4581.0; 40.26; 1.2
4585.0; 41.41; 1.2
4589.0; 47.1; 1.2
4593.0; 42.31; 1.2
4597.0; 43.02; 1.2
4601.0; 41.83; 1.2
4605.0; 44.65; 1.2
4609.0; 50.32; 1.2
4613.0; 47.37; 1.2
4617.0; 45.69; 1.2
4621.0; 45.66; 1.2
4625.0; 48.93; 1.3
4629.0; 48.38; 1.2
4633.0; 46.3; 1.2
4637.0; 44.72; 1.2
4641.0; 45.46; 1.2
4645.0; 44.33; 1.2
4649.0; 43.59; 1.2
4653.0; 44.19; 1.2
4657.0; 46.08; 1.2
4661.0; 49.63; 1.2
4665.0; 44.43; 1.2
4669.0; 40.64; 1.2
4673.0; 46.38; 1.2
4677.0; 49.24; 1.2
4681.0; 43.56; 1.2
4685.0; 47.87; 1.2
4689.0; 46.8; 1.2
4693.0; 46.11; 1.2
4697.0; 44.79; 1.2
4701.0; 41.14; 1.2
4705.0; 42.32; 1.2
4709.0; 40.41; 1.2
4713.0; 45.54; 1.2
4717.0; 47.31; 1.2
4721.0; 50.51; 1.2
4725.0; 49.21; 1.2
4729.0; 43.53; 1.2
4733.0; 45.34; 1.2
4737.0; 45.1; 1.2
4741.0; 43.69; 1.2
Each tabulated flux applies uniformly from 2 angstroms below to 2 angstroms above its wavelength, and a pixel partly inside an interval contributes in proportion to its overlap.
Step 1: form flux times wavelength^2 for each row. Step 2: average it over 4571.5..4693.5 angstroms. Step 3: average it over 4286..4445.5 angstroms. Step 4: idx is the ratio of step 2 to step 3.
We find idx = 1.7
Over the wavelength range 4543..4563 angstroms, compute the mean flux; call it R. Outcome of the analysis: 42.7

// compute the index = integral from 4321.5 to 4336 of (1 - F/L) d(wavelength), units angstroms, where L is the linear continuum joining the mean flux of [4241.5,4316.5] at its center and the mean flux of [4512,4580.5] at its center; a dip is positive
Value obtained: -2.2 angstroms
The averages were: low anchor 23.3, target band 31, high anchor 42.1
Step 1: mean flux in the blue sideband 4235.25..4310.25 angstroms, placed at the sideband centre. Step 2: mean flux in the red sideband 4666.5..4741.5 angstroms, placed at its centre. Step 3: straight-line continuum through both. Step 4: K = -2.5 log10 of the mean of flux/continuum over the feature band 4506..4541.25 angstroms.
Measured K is -0.13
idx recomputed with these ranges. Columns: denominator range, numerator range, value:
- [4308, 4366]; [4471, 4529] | 1.45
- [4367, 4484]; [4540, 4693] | 1.48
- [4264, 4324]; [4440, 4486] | 1.65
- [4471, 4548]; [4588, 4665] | 1.17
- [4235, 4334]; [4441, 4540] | 1.75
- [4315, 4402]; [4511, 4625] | 1.49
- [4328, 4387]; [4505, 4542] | 1.38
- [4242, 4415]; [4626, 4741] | 1.90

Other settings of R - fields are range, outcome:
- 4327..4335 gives 35.5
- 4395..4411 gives 30.6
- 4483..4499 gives 41.2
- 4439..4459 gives 34.9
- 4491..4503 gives 42.8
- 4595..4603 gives 42.4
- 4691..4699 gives 45.5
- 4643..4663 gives 45.6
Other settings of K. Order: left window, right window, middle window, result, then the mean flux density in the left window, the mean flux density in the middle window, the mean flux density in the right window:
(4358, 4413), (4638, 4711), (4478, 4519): -0.175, 31.2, 43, 44.8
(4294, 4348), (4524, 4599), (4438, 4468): 0.039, 28.2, 34.5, 42.1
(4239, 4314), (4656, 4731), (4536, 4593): -0.129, 23.1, 43.5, 45.5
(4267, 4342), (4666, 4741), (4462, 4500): -0.166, 25.7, 40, 45.3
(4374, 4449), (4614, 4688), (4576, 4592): -0.037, 31.7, 43.4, 45.9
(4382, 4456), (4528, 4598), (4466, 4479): -0.117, 32.2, 40.1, 42.3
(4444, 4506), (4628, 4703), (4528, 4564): 0.023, 38.9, 40.5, 45.4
